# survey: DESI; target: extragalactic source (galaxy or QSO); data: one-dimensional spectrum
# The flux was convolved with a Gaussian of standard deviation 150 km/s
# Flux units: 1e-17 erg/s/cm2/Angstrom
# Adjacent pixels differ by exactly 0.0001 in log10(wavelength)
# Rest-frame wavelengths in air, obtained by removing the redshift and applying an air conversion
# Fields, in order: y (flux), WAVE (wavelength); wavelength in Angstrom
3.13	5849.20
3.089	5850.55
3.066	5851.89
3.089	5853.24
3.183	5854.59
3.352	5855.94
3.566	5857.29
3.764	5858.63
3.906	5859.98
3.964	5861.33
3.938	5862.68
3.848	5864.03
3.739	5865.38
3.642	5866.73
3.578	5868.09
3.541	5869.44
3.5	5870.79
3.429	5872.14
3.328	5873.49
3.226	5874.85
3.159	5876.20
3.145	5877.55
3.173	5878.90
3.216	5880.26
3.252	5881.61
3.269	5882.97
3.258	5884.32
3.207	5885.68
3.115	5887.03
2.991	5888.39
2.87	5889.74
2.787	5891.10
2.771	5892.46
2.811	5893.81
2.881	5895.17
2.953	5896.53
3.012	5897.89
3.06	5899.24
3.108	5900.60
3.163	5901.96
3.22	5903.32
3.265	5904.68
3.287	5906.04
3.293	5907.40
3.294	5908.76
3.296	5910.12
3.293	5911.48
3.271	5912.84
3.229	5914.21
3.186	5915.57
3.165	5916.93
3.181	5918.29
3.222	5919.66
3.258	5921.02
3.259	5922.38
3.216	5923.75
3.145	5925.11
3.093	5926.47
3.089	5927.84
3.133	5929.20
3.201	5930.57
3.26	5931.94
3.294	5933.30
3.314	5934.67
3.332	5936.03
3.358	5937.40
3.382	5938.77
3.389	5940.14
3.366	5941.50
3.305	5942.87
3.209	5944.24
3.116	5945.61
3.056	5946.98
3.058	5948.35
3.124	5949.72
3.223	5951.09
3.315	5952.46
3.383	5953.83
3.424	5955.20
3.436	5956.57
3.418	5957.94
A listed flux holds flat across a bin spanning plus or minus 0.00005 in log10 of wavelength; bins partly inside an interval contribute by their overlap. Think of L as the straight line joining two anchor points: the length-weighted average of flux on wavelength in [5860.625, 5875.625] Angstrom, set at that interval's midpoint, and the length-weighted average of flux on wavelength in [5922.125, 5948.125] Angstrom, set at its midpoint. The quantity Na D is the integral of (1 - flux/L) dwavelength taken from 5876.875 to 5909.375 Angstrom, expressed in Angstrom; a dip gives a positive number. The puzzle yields 3.4 Angstrom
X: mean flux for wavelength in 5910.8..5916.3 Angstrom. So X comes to 3.24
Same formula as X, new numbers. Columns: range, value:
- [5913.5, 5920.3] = 3.19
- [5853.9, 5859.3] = 3.47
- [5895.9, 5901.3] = 3.04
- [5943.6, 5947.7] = 3.12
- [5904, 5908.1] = 3.28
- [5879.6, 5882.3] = 3.23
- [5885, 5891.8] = 2.99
